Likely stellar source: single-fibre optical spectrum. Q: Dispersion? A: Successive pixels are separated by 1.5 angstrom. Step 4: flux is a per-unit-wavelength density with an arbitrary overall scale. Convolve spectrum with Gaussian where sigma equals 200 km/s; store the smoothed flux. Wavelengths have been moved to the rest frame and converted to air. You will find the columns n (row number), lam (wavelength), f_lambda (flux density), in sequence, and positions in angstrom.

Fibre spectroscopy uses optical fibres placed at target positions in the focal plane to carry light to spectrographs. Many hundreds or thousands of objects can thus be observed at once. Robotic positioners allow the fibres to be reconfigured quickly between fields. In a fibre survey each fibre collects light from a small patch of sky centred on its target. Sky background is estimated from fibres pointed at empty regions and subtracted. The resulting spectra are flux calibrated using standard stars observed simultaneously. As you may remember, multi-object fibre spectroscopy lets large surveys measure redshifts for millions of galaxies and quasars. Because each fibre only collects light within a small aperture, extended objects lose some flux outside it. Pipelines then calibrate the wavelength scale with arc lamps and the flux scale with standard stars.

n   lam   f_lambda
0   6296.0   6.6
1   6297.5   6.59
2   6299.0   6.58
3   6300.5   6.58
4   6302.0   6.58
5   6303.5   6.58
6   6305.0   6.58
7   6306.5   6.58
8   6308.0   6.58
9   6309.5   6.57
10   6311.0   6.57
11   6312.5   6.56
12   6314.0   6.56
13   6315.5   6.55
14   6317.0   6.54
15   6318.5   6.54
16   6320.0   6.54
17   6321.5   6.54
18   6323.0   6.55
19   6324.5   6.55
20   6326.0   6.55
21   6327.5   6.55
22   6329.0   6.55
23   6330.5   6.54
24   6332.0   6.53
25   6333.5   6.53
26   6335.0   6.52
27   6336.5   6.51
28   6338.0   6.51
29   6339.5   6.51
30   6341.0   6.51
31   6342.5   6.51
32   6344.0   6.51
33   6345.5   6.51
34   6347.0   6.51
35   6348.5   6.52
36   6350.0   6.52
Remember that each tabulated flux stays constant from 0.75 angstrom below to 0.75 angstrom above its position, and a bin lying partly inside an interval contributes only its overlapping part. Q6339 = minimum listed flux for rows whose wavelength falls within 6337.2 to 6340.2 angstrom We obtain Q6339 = 6.51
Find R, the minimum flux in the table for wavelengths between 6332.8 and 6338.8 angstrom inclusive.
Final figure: 6.51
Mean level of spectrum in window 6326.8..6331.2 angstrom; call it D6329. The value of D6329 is 6.55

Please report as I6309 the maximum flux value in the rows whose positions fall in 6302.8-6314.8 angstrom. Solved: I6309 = 6.58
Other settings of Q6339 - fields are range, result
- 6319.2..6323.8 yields 6.54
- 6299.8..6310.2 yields 6.57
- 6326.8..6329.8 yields 6.55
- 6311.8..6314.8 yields 6.56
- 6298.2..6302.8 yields 6.58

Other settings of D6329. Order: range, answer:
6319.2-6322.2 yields 6.54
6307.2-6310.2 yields 6.58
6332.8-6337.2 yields 6.52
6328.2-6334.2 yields 6.54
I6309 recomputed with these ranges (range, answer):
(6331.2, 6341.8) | 6.53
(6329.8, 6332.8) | 6.54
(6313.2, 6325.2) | 6.56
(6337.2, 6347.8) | 6.51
